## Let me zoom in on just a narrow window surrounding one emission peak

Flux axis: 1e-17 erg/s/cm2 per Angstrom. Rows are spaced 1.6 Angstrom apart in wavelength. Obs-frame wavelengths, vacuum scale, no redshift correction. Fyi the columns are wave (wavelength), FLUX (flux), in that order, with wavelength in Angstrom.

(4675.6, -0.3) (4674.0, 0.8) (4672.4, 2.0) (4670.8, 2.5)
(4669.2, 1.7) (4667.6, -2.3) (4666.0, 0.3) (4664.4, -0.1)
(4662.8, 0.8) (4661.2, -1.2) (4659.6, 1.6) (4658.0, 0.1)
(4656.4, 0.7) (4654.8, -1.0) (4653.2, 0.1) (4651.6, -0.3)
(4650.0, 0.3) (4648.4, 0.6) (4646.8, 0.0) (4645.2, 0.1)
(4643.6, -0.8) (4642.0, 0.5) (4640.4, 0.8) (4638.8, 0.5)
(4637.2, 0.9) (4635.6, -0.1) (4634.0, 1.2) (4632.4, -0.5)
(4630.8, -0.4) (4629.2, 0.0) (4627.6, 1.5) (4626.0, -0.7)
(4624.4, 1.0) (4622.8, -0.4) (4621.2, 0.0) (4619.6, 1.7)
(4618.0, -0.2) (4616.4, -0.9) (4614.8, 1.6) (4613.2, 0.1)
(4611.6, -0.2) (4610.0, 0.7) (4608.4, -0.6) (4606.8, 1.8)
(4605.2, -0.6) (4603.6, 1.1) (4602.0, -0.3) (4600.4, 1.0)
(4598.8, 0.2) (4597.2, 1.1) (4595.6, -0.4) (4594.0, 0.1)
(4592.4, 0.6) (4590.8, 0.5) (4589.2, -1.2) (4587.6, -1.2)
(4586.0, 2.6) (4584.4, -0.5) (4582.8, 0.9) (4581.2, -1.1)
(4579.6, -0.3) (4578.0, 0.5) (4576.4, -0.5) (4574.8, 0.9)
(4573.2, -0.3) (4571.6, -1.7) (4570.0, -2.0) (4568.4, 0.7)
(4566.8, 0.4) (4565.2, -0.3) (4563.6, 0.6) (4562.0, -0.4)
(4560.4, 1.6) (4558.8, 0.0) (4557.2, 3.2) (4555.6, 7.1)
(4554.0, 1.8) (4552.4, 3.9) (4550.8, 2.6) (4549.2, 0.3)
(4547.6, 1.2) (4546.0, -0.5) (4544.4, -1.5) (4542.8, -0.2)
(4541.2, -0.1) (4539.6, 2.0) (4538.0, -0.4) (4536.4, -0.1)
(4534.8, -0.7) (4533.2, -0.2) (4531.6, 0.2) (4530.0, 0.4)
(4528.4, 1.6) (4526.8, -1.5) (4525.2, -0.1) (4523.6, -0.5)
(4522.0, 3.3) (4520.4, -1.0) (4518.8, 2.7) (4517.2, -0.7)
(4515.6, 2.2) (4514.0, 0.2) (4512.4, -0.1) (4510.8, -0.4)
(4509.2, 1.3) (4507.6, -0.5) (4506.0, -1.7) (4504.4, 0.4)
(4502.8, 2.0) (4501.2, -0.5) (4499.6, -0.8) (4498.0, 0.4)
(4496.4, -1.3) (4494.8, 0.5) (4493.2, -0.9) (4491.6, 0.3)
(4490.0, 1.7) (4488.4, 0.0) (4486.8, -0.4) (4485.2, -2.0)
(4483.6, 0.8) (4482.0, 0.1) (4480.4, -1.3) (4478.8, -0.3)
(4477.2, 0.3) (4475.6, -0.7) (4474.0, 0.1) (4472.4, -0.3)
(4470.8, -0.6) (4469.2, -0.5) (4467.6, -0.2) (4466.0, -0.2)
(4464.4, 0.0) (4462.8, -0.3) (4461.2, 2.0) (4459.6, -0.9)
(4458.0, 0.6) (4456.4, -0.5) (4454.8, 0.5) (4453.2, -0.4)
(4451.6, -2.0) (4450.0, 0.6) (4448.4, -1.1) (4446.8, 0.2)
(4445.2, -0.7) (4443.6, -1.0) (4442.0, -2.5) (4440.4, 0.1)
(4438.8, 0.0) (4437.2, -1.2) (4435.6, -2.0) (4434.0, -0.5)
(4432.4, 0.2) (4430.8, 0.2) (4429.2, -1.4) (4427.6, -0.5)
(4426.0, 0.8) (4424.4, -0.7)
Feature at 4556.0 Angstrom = [O II]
